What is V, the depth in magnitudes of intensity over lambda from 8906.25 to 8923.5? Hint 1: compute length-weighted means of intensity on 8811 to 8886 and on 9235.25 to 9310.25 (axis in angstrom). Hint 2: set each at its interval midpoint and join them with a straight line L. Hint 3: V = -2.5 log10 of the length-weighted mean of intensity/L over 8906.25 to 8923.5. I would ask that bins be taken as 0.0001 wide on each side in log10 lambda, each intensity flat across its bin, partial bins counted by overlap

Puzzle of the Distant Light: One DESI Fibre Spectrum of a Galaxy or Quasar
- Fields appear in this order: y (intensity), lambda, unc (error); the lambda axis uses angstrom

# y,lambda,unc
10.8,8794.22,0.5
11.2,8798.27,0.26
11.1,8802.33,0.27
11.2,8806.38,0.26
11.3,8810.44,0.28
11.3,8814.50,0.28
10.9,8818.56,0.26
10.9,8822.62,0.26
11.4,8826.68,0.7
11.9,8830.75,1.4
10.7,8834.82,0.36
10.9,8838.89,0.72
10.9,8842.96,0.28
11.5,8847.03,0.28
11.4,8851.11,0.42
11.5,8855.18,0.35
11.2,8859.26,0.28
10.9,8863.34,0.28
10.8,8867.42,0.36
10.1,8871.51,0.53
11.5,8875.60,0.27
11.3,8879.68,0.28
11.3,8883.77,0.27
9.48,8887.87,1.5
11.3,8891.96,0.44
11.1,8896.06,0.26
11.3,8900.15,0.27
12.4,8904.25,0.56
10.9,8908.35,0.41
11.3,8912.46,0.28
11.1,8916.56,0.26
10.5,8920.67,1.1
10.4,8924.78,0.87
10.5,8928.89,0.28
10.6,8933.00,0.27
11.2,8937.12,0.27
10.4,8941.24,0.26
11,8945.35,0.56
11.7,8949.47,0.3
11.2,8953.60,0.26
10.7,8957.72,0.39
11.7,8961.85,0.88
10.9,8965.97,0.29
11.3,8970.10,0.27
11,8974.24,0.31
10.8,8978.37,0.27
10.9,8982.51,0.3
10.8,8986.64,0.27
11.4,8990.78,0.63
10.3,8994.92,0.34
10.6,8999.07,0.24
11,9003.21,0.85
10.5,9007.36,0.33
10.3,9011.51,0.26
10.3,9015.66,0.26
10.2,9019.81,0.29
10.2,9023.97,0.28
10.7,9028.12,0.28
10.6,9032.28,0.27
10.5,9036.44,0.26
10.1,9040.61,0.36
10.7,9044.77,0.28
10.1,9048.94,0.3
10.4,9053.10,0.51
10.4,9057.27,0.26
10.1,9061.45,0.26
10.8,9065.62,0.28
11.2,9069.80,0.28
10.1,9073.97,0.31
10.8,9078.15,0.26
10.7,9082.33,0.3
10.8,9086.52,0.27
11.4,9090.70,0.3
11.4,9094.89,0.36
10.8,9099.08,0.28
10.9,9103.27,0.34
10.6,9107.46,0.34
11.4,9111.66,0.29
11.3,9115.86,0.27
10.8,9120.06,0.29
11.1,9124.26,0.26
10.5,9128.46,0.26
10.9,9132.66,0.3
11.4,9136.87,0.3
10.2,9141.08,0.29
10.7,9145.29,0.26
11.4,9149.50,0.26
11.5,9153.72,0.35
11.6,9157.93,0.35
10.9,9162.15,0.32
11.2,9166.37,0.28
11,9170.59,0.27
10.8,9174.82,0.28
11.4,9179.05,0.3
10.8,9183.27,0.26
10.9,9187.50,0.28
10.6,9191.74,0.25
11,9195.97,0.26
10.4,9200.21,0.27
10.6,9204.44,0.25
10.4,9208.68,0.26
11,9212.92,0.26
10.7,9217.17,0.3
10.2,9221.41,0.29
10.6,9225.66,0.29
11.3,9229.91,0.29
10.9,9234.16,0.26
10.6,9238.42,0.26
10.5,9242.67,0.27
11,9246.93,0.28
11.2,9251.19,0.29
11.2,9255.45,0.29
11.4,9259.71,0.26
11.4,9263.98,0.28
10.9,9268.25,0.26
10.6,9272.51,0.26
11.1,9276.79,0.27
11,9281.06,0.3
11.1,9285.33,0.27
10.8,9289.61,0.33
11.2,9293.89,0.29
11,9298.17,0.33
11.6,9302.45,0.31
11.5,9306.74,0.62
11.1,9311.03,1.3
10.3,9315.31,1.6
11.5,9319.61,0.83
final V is 0.02 mag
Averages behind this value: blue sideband 11.1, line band 10.9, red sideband 11.1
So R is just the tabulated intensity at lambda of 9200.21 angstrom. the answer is 10.4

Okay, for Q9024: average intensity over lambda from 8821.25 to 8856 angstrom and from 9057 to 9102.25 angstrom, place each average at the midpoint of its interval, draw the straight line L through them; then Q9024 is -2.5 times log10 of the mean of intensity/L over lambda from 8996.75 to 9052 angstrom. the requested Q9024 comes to 0.05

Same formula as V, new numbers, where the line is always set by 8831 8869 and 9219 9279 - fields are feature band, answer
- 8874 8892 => 0.02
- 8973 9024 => 0.04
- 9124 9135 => 0.02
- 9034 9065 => 0.07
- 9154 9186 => -0.02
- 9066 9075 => 0.03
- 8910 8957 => 0.02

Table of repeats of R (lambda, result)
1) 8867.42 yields 10.8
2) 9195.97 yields 11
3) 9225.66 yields 10.6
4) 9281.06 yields 11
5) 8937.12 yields 11.2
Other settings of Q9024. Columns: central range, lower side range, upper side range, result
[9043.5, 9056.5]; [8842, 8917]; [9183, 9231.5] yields 0.053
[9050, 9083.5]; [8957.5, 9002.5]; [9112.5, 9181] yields 0.046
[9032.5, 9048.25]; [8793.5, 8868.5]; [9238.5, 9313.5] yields 0.071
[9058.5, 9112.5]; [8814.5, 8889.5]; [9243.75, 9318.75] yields 0.024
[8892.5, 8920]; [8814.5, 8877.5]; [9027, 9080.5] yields -0.037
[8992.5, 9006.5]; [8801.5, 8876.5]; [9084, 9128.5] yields 0.042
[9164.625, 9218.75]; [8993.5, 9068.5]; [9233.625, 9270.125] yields 0.003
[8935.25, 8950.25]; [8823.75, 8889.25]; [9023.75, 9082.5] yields -0.021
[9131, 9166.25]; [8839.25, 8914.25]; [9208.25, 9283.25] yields -0.012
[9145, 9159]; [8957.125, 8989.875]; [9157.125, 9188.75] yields -0.029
